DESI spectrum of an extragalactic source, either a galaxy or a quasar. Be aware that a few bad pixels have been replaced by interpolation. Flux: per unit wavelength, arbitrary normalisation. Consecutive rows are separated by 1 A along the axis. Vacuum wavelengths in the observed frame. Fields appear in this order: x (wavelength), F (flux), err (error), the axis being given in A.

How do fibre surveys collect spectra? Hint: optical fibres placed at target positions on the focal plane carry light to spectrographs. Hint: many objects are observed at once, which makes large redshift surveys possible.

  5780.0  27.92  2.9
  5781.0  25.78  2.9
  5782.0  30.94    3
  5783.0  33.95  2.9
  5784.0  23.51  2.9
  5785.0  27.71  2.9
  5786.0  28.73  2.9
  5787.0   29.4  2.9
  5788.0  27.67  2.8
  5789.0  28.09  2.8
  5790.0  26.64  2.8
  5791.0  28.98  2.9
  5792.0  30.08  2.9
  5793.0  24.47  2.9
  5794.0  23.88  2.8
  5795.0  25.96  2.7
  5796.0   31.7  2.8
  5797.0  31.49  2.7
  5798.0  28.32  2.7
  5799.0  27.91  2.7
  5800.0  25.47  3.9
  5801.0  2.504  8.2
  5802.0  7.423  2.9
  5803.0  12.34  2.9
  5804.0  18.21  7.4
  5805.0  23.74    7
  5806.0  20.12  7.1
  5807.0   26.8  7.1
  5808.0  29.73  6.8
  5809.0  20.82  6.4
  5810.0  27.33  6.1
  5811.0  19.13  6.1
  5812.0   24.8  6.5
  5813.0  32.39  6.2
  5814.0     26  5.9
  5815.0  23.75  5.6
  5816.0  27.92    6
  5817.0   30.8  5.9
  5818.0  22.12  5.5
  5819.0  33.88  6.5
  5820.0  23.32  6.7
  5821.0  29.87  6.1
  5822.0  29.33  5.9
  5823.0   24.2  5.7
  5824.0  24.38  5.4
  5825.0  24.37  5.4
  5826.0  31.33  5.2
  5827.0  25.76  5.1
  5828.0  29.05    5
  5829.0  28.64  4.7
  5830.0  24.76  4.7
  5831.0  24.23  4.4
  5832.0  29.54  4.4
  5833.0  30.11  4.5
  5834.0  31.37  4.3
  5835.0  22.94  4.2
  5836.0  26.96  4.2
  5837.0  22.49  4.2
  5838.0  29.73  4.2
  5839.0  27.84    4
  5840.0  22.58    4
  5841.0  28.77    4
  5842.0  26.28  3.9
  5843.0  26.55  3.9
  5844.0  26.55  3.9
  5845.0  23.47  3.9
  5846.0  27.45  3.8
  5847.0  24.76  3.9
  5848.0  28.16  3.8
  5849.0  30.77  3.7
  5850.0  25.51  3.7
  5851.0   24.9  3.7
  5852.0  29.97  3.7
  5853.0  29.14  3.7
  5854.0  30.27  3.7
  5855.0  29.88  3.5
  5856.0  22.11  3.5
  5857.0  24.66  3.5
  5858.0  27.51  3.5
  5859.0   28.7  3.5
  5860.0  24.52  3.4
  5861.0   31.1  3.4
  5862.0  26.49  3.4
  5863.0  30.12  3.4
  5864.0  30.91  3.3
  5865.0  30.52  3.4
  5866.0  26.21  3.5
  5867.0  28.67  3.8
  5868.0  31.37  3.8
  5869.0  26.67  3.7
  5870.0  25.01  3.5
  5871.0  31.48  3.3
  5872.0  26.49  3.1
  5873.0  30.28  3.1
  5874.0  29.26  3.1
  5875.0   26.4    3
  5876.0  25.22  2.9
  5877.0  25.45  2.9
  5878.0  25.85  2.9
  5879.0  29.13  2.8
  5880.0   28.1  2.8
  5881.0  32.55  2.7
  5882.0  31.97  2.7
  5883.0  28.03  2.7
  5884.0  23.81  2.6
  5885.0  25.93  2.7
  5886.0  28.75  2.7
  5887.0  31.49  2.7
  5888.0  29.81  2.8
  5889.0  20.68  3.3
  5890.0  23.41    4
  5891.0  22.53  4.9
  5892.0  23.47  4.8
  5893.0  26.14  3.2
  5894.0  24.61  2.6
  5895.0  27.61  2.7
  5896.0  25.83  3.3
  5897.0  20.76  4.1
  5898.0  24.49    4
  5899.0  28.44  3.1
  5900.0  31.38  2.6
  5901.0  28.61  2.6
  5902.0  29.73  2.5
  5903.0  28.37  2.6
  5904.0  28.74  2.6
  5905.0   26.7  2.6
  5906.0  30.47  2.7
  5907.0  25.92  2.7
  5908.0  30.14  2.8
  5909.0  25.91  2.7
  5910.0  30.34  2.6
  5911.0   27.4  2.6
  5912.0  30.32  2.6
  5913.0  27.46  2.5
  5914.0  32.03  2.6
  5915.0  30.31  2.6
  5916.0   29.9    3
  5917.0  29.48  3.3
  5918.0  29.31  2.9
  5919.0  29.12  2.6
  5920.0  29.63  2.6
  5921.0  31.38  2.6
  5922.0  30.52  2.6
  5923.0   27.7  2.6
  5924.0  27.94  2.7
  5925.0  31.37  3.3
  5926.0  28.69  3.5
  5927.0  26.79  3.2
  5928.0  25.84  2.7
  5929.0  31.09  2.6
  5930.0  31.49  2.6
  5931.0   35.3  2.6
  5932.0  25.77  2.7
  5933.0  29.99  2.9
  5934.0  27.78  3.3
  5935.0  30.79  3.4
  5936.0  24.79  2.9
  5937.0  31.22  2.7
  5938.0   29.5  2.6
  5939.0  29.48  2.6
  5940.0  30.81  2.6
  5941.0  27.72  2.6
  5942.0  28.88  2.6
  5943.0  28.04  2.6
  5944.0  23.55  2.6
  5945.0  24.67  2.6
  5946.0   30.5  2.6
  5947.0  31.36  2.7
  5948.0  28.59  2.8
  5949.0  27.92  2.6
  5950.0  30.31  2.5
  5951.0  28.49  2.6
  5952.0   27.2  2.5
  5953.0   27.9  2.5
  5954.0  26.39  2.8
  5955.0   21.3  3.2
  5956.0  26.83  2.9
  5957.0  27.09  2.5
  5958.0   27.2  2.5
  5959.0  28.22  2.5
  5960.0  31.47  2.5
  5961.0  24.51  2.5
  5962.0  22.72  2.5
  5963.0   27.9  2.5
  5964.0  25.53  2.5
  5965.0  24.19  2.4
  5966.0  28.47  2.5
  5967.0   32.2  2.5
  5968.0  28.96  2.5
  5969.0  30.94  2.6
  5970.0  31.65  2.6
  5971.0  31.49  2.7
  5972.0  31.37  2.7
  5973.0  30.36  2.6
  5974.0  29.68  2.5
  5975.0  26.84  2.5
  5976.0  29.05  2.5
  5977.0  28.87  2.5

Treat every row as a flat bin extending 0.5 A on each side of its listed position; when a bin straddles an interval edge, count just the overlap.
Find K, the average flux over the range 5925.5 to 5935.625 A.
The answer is 29.3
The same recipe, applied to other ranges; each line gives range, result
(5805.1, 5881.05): 27.1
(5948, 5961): 27.5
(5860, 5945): 28.2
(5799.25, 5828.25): 24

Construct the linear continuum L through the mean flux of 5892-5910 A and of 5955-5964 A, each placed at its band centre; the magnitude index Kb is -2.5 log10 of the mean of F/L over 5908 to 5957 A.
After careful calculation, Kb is -0.07 mag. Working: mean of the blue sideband 27.3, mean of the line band 28.7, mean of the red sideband 26.6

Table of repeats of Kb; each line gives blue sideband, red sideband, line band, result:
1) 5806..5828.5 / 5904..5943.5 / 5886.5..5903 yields 0.09 mag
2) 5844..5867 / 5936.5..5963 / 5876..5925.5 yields -0.01 mag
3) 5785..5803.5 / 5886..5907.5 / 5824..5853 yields -0.06 mag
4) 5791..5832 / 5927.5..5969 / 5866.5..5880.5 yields -0.05 mag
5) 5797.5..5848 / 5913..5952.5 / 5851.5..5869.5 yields -0.07 mag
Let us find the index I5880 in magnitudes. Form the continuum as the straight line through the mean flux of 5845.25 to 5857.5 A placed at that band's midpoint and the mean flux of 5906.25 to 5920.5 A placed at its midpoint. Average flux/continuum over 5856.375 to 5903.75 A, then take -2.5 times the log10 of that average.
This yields 0.03 mag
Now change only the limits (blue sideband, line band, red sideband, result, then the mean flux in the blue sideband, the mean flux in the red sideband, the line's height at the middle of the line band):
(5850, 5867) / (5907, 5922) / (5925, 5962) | -0.048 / 27.9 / 28.2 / 28.1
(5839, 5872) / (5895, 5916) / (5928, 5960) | -0.007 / 27.5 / 28.4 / 28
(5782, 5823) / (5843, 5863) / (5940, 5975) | -0.037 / 25.5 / 28.1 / 26.3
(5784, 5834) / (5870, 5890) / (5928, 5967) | -0.034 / 25.7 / 28.1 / 26.9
